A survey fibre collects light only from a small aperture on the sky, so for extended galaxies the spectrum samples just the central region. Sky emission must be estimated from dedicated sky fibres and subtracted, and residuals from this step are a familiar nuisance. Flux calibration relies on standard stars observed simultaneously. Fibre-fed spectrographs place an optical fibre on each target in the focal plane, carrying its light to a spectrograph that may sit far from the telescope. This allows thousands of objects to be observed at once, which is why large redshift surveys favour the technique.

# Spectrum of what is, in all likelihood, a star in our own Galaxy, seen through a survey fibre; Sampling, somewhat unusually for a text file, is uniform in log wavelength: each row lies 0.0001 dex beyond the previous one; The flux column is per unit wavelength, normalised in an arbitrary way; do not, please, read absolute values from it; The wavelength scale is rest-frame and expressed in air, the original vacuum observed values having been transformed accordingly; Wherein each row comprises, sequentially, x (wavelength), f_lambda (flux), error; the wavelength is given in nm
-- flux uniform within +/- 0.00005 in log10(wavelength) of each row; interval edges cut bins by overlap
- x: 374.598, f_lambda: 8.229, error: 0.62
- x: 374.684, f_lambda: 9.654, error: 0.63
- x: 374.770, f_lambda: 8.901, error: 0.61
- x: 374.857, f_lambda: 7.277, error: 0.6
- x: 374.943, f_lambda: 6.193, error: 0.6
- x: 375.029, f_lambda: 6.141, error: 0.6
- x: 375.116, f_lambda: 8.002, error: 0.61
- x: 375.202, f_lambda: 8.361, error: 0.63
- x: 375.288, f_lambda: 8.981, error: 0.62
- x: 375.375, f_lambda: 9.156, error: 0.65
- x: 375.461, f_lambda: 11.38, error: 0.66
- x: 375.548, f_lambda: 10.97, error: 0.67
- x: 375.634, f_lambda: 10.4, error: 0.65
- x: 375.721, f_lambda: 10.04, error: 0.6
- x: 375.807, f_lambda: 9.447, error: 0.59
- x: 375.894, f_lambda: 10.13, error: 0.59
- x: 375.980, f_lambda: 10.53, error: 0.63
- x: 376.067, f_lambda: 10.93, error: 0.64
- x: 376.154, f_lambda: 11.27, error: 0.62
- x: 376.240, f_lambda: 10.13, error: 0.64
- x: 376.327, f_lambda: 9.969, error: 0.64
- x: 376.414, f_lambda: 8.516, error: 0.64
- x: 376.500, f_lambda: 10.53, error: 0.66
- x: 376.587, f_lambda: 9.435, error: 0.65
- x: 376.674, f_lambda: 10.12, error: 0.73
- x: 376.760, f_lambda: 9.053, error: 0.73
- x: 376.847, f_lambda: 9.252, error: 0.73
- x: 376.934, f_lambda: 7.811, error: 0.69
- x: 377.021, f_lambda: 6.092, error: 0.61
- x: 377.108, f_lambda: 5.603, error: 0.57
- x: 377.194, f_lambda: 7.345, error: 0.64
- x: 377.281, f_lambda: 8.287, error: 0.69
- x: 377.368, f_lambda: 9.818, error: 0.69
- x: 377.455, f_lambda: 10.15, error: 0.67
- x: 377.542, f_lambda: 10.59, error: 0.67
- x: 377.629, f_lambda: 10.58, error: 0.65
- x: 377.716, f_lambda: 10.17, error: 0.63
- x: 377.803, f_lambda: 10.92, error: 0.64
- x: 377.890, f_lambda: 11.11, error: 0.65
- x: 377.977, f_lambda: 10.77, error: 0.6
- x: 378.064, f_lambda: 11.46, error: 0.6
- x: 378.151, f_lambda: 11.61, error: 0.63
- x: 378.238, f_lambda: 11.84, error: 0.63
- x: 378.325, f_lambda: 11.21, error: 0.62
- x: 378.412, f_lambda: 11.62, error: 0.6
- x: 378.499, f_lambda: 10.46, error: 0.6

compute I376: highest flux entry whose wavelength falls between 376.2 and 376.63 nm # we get 10.53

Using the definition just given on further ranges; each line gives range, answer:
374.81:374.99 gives 7.277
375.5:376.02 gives 10.97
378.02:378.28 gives 11.84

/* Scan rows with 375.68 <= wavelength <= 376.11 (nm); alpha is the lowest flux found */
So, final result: 9.447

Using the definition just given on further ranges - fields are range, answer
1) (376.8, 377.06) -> 6.092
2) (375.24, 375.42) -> 8.981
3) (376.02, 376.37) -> 9.969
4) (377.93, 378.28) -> 10.77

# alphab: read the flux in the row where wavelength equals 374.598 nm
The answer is 8.229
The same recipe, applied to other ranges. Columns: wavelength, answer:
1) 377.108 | 5.603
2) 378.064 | 11.46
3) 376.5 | 10.53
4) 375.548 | 10.97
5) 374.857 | 7.277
